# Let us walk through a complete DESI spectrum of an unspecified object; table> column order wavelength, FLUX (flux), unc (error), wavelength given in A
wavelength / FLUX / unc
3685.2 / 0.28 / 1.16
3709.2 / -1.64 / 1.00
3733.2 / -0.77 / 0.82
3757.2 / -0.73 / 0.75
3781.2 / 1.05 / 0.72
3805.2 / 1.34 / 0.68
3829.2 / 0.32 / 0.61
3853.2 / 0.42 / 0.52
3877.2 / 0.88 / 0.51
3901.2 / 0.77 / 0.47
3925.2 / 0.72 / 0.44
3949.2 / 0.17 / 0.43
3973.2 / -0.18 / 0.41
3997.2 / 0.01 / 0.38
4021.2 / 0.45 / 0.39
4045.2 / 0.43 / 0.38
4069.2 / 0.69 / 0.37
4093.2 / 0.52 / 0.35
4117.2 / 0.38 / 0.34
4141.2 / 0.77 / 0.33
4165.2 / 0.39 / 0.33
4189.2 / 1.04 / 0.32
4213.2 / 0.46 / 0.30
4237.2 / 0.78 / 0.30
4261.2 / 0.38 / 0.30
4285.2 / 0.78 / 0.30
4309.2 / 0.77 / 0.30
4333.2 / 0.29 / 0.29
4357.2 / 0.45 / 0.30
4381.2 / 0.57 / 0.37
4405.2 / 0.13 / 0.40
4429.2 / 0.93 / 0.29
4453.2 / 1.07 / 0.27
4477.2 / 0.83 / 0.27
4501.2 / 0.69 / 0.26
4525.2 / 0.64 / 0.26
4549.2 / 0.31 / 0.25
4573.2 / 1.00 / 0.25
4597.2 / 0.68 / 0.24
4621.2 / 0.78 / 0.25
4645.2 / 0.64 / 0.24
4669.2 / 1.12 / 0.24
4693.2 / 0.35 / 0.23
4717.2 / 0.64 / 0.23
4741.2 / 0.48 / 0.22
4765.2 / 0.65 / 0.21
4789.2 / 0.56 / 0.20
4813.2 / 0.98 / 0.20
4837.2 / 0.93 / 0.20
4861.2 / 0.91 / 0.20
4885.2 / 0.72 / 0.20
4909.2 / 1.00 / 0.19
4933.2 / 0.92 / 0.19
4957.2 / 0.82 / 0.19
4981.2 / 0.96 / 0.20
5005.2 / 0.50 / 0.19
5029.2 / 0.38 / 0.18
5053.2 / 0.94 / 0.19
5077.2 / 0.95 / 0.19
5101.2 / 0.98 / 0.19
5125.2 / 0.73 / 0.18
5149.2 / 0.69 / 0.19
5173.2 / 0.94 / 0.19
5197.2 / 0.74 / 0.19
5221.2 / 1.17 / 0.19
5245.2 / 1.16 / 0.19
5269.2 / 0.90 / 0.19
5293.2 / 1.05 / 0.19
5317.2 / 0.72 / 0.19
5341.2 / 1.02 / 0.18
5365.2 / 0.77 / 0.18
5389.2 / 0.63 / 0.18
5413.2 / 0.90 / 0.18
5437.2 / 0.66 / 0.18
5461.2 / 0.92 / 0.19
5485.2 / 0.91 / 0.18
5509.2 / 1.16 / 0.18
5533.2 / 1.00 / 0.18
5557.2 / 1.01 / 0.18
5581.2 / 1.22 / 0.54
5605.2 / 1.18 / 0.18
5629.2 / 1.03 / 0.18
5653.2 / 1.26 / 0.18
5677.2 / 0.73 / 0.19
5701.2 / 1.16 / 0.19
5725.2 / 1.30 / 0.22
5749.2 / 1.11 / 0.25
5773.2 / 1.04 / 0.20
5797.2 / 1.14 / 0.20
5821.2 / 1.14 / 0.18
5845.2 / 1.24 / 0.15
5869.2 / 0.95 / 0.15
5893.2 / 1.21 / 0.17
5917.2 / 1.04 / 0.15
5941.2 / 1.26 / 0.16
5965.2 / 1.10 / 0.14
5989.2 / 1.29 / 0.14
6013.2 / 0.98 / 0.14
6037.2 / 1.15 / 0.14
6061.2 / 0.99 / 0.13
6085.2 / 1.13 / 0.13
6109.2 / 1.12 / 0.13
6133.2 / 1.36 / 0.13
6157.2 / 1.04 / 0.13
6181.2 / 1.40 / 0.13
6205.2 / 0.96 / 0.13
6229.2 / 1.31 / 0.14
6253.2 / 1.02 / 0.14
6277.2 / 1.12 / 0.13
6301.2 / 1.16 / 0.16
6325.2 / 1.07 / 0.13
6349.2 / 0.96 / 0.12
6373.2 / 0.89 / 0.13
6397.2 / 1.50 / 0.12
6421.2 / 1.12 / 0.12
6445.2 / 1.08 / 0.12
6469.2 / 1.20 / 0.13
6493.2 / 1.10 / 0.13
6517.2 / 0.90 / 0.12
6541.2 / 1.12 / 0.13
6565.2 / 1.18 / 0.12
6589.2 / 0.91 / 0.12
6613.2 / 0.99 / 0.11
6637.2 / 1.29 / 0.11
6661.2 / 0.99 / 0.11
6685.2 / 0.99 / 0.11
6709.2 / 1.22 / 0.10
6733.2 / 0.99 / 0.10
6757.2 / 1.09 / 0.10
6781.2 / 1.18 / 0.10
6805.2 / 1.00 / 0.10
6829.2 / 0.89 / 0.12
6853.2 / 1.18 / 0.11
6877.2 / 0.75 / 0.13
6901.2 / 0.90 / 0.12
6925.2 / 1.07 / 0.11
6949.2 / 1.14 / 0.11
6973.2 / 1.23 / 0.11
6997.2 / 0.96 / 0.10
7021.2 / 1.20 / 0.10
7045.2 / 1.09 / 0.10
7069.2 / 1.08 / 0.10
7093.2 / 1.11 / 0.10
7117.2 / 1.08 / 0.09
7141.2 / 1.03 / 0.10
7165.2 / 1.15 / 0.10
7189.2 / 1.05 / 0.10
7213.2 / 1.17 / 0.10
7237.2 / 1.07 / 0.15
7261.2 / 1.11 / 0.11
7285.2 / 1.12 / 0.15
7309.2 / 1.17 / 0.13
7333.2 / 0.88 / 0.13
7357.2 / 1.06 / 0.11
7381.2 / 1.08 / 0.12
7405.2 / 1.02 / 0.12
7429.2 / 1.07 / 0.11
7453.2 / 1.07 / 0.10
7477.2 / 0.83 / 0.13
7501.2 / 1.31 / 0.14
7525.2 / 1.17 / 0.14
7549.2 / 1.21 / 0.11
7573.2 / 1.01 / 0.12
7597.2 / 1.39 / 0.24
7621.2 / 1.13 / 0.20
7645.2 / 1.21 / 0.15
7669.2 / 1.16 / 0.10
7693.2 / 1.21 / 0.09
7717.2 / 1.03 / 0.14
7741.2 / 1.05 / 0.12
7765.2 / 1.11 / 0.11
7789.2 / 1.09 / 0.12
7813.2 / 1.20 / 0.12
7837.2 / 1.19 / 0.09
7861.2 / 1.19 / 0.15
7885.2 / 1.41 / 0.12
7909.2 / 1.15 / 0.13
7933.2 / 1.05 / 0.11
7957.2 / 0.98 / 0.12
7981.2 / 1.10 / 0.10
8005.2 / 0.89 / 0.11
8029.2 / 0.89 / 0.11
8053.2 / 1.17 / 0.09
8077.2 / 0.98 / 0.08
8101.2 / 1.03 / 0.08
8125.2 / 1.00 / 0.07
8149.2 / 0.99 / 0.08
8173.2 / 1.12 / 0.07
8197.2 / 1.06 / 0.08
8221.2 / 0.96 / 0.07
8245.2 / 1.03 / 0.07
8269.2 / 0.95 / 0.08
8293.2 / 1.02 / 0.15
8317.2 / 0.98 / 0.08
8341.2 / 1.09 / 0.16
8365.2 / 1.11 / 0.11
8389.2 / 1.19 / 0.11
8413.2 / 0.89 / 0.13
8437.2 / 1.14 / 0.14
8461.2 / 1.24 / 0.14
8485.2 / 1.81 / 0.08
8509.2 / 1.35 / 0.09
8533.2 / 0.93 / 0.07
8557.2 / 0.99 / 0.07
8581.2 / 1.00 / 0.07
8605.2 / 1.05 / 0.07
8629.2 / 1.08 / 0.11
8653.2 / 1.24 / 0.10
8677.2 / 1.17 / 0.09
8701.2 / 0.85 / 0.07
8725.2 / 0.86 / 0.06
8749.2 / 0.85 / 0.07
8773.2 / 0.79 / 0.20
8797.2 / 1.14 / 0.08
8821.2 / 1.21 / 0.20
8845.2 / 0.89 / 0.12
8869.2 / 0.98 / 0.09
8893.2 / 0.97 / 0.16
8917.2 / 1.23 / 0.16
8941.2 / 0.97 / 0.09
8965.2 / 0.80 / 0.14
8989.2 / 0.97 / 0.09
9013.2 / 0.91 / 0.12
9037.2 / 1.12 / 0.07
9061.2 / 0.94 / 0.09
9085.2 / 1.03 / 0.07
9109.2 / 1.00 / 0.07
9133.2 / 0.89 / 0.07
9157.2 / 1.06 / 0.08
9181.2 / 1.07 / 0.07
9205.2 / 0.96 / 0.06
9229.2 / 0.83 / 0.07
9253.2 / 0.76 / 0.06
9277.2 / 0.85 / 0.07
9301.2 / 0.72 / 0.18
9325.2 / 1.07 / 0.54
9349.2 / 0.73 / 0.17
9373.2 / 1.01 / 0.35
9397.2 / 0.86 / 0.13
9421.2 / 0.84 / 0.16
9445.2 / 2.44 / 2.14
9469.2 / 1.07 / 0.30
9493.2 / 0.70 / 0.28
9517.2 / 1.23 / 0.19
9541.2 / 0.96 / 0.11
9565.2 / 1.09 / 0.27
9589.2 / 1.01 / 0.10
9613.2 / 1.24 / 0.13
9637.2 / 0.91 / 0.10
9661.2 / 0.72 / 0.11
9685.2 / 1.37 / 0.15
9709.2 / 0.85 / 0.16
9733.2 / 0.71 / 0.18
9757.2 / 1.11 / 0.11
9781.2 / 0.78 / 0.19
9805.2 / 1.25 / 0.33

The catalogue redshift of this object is 0.29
